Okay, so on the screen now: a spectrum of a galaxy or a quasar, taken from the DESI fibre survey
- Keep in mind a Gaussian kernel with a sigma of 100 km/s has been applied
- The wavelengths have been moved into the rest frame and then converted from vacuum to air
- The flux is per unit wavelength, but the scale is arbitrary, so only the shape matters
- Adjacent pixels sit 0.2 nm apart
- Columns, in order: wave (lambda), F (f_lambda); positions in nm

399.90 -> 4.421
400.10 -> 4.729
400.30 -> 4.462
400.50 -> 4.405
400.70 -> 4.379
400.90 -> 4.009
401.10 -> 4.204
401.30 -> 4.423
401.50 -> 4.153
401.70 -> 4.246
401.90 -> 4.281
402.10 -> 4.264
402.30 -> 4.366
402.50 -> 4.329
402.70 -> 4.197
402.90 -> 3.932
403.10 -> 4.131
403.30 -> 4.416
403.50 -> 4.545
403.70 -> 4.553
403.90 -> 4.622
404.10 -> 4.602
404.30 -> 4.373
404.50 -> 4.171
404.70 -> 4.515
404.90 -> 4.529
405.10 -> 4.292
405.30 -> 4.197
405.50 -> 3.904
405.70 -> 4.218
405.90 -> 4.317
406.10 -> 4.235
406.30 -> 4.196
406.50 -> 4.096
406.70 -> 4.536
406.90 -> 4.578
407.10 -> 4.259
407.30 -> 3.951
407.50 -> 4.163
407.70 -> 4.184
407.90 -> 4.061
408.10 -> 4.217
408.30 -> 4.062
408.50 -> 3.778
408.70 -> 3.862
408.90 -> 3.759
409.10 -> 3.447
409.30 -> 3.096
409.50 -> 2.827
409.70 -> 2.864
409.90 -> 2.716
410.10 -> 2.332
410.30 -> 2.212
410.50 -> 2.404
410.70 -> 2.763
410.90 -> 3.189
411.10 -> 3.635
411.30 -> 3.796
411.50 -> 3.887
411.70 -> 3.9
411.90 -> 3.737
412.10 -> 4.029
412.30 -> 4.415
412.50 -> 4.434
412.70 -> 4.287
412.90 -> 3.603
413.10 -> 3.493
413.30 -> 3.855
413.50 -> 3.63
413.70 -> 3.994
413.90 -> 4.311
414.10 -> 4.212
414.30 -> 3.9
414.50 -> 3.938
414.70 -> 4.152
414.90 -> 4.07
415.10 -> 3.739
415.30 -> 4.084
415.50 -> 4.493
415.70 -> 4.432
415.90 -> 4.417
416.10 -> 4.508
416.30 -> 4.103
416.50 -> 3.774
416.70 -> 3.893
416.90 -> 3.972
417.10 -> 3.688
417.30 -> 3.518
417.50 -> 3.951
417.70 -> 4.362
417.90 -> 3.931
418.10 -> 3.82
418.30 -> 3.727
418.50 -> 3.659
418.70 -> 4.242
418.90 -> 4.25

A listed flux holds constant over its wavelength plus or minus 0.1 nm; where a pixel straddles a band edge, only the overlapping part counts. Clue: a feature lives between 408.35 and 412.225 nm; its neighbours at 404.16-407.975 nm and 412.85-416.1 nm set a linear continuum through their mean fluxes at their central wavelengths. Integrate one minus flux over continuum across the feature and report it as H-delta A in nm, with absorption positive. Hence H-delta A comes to 0.80 nm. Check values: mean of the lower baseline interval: 4.26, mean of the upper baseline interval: 4.04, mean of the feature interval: 3.29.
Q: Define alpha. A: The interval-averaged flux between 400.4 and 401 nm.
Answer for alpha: 4.26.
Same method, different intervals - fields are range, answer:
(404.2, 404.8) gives 4.35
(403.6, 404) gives 4.59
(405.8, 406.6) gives 4.21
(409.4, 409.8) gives 2.85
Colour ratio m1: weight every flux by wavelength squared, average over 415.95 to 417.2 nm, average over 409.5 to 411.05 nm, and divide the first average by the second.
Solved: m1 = 1.54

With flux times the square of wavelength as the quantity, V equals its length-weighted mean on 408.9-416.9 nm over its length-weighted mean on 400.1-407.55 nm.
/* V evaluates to 0.90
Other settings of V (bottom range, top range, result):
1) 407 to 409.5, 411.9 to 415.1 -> 1.06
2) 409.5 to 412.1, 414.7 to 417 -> 1.35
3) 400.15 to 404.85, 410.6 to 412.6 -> 0.91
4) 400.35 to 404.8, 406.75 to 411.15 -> 0.83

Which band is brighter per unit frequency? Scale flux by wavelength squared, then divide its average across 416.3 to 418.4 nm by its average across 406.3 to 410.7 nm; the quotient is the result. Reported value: 1.1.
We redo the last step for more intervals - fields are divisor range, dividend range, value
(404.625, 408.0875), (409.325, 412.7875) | 0.81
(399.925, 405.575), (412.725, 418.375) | 0.98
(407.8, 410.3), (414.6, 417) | 1.27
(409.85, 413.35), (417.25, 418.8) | 1.16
